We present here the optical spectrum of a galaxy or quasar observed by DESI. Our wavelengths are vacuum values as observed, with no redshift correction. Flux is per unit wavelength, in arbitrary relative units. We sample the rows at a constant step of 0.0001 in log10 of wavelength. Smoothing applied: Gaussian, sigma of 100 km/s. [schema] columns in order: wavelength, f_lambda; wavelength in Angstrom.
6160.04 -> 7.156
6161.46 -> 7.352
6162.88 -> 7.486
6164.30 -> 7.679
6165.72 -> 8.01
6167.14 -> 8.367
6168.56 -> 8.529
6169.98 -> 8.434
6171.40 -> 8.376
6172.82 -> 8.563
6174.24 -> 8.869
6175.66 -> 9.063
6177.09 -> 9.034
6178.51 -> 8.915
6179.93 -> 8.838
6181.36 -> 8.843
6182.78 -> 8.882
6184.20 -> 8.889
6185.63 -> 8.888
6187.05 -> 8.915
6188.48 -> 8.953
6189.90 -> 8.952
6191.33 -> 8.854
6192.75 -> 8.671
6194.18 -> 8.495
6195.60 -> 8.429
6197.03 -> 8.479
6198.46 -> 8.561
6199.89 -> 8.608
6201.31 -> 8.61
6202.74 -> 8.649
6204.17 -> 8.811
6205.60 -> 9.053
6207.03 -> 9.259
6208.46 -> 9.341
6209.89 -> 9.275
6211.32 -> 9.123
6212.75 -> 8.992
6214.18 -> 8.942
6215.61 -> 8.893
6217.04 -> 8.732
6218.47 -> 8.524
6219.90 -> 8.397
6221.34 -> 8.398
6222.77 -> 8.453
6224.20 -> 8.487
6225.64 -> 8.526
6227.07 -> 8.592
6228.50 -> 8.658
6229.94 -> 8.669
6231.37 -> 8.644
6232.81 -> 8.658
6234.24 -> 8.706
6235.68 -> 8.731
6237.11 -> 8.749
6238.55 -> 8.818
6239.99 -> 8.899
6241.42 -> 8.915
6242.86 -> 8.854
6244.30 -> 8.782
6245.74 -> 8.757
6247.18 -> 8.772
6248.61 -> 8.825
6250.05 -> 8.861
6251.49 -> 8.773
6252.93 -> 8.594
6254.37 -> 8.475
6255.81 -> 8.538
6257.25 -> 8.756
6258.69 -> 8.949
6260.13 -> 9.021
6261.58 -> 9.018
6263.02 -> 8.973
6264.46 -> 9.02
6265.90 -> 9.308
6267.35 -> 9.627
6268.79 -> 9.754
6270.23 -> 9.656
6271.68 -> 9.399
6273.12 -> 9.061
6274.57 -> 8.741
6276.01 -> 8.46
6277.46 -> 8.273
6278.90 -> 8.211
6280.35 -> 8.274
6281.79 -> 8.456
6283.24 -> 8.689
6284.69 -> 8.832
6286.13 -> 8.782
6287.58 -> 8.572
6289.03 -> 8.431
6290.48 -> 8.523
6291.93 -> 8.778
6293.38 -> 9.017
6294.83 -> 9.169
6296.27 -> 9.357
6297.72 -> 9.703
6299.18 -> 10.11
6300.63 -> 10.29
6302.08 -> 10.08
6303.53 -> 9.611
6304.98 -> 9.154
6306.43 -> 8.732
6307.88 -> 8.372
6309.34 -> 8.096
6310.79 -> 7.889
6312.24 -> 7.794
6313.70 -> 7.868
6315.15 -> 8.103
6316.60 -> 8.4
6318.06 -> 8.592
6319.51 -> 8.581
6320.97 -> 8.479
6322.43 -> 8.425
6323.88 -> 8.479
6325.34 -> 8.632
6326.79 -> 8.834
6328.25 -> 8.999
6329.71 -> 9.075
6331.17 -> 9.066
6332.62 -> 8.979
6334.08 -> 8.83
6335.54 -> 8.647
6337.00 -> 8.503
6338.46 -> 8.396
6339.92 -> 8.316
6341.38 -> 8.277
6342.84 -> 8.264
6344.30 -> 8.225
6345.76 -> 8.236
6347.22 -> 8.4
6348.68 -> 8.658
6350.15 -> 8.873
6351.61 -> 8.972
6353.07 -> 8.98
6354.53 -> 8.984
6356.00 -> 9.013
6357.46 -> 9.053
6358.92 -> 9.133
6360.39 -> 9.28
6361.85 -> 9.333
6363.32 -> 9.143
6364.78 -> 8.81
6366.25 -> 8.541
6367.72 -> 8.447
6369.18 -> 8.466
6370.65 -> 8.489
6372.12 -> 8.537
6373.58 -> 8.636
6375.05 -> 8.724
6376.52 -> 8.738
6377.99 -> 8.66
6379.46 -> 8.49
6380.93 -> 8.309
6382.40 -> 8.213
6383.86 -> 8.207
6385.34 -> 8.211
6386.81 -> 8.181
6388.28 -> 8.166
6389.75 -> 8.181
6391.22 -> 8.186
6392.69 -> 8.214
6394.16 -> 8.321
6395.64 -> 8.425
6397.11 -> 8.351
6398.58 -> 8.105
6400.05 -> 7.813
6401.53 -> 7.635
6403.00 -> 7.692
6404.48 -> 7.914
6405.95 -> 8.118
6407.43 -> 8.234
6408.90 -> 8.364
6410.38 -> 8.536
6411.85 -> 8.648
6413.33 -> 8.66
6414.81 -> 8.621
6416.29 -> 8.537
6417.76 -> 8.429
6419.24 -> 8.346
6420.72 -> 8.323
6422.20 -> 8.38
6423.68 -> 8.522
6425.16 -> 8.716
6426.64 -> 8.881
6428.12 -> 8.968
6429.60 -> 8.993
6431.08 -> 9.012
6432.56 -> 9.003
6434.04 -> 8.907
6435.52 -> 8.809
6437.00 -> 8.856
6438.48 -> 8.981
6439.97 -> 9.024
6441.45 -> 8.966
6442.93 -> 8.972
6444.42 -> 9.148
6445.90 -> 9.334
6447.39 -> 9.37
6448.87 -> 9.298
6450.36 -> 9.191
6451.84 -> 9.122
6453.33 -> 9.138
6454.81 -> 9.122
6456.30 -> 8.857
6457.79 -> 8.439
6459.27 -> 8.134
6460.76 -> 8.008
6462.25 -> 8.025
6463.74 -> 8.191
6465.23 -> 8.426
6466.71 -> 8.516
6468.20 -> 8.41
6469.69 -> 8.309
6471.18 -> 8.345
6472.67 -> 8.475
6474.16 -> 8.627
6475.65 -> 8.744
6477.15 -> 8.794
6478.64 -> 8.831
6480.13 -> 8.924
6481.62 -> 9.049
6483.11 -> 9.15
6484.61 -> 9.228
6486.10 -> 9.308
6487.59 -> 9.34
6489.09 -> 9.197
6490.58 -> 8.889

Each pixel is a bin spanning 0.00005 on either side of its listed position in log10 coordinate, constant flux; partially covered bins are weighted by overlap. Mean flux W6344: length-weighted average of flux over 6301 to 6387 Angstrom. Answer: 8.64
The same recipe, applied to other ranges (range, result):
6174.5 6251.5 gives 8.79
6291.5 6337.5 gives 8.83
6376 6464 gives 8.56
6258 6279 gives 9.05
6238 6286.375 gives 8.86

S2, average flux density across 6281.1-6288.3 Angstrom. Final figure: 8.67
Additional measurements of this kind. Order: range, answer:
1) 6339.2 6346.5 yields 8.27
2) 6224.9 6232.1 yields 8.61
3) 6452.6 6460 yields 8.75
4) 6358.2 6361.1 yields 9.19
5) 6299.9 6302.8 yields 10.2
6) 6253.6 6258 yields 8.6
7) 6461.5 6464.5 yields 8.09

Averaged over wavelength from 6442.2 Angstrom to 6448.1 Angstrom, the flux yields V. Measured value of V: 9.19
